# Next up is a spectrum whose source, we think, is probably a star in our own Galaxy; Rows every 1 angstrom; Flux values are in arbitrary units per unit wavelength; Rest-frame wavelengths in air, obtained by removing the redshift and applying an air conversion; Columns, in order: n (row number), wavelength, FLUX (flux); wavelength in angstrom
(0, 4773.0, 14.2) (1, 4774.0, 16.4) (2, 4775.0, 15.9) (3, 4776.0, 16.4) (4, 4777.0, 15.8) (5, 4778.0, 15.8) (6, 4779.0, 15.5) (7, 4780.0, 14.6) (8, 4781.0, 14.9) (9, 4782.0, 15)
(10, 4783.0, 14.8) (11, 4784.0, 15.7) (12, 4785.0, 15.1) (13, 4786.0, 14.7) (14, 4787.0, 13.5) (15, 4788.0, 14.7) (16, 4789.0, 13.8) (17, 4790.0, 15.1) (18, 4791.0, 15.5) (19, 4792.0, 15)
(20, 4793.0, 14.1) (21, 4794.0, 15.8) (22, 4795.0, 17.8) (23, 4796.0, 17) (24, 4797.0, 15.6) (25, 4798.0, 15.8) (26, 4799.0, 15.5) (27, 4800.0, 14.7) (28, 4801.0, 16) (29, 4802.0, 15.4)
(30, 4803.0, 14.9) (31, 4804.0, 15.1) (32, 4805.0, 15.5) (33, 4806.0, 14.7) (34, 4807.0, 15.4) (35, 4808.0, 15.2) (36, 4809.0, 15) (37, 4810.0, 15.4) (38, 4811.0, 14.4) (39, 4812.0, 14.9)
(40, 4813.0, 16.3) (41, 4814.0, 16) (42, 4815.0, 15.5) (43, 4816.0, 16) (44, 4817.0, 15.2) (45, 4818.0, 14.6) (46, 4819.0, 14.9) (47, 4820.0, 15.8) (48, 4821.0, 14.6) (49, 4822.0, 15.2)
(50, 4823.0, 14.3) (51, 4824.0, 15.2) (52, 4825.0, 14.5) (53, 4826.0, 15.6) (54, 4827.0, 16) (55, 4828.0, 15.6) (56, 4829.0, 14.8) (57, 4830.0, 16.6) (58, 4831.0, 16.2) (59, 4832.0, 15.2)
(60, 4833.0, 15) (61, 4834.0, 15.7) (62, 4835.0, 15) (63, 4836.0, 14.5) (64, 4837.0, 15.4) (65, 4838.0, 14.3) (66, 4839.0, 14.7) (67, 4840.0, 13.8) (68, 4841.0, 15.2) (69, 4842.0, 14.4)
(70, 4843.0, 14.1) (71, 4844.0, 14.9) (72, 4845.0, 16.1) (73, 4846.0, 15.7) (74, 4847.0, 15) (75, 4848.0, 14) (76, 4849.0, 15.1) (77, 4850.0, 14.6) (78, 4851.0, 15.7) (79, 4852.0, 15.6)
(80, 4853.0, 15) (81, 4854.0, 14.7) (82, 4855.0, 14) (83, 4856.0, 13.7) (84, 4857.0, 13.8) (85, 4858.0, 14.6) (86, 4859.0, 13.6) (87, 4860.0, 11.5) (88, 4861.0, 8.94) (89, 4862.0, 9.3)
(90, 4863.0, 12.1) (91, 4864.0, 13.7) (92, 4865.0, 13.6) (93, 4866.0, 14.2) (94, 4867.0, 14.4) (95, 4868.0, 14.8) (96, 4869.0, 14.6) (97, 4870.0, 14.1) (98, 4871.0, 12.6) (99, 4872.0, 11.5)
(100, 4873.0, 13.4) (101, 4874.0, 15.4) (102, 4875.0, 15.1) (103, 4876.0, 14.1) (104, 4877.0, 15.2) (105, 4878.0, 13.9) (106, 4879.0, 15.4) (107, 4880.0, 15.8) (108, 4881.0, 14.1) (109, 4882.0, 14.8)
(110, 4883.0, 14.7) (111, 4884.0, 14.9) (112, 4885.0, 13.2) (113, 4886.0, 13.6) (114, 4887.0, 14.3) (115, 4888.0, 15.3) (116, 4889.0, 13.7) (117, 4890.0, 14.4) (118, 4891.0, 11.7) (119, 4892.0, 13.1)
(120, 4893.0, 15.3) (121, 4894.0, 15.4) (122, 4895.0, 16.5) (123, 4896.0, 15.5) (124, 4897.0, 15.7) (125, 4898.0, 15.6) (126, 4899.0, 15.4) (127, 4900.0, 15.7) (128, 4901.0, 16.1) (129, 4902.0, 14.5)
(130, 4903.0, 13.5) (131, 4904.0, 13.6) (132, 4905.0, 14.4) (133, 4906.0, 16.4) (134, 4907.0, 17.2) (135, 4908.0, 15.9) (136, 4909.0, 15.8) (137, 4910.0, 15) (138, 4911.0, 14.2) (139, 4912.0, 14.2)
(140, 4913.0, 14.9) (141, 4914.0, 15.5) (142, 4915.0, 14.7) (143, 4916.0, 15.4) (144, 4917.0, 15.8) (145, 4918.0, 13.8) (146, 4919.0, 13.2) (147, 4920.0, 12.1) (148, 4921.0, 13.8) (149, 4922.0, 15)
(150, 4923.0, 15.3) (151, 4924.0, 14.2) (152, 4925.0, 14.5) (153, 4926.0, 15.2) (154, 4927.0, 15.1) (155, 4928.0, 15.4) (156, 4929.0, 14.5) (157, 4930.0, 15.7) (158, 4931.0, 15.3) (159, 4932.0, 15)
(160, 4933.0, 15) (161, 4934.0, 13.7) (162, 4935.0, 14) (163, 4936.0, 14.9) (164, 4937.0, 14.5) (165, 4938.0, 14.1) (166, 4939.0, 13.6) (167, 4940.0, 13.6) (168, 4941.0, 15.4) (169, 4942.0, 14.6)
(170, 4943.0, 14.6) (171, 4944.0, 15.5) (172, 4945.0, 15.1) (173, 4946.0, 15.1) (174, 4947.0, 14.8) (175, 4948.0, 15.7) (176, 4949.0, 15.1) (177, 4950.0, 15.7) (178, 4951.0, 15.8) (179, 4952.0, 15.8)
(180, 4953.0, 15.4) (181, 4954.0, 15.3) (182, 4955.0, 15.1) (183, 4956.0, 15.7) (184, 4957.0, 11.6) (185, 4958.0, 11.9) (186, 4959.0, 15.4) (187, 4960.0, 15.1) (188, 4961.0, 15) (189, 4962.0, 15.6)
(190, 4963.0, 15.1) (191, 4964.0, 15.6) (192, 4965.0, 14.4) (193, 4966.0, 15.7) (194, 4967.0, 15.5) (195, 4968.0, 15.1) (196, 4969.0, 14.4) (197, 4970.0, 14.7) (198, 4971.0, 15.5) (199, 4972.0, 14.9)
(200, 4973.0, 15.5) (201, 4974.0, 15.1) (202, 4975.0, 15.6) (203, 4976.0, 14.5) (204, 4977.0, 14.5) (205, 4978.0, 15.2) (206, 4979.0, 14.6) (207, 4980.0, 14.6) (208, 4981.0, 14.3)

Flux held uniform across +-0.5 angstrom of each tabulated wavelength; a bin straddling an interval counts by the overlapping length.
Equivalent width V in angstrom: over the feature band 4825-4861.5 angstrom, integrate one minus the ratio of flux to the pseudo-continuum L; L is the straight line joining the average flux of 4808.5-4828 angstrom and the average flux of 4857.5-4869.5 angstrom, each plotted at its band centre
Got -1.8 angstrom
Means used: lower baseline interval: 15.2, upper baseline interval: 12.9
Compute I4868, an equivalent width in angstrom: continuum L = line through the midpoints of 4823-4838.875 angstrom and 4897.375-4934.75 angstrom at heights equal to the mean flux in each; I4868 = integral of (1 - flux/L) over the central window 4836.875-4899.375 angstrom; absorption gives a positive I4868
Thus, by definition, 3.45 angstrom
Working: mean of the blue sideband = 15.3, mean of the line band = 14.3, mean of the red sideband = 14.9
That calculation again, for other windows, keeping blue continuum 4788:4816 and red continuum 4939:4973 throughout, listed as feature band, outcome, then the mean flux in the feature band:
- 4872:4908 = 0.9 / 14.7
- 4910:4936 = 0.7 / 14.6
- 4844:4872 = 2.5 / 13.9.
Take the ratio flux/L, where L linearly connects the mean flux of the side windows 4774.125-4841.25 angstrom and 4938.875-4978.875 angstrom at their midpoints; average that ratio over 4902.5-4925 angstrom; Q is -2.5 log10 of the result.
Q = 0.02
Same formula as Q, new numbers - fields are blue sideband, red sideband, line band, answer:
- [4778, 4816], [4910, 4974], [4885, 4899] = 0.03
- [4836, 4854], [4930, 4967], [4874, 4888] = 0.02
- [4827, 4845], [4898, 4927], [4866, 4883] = 0.05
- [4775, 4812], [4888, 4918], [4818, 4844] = 0.01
